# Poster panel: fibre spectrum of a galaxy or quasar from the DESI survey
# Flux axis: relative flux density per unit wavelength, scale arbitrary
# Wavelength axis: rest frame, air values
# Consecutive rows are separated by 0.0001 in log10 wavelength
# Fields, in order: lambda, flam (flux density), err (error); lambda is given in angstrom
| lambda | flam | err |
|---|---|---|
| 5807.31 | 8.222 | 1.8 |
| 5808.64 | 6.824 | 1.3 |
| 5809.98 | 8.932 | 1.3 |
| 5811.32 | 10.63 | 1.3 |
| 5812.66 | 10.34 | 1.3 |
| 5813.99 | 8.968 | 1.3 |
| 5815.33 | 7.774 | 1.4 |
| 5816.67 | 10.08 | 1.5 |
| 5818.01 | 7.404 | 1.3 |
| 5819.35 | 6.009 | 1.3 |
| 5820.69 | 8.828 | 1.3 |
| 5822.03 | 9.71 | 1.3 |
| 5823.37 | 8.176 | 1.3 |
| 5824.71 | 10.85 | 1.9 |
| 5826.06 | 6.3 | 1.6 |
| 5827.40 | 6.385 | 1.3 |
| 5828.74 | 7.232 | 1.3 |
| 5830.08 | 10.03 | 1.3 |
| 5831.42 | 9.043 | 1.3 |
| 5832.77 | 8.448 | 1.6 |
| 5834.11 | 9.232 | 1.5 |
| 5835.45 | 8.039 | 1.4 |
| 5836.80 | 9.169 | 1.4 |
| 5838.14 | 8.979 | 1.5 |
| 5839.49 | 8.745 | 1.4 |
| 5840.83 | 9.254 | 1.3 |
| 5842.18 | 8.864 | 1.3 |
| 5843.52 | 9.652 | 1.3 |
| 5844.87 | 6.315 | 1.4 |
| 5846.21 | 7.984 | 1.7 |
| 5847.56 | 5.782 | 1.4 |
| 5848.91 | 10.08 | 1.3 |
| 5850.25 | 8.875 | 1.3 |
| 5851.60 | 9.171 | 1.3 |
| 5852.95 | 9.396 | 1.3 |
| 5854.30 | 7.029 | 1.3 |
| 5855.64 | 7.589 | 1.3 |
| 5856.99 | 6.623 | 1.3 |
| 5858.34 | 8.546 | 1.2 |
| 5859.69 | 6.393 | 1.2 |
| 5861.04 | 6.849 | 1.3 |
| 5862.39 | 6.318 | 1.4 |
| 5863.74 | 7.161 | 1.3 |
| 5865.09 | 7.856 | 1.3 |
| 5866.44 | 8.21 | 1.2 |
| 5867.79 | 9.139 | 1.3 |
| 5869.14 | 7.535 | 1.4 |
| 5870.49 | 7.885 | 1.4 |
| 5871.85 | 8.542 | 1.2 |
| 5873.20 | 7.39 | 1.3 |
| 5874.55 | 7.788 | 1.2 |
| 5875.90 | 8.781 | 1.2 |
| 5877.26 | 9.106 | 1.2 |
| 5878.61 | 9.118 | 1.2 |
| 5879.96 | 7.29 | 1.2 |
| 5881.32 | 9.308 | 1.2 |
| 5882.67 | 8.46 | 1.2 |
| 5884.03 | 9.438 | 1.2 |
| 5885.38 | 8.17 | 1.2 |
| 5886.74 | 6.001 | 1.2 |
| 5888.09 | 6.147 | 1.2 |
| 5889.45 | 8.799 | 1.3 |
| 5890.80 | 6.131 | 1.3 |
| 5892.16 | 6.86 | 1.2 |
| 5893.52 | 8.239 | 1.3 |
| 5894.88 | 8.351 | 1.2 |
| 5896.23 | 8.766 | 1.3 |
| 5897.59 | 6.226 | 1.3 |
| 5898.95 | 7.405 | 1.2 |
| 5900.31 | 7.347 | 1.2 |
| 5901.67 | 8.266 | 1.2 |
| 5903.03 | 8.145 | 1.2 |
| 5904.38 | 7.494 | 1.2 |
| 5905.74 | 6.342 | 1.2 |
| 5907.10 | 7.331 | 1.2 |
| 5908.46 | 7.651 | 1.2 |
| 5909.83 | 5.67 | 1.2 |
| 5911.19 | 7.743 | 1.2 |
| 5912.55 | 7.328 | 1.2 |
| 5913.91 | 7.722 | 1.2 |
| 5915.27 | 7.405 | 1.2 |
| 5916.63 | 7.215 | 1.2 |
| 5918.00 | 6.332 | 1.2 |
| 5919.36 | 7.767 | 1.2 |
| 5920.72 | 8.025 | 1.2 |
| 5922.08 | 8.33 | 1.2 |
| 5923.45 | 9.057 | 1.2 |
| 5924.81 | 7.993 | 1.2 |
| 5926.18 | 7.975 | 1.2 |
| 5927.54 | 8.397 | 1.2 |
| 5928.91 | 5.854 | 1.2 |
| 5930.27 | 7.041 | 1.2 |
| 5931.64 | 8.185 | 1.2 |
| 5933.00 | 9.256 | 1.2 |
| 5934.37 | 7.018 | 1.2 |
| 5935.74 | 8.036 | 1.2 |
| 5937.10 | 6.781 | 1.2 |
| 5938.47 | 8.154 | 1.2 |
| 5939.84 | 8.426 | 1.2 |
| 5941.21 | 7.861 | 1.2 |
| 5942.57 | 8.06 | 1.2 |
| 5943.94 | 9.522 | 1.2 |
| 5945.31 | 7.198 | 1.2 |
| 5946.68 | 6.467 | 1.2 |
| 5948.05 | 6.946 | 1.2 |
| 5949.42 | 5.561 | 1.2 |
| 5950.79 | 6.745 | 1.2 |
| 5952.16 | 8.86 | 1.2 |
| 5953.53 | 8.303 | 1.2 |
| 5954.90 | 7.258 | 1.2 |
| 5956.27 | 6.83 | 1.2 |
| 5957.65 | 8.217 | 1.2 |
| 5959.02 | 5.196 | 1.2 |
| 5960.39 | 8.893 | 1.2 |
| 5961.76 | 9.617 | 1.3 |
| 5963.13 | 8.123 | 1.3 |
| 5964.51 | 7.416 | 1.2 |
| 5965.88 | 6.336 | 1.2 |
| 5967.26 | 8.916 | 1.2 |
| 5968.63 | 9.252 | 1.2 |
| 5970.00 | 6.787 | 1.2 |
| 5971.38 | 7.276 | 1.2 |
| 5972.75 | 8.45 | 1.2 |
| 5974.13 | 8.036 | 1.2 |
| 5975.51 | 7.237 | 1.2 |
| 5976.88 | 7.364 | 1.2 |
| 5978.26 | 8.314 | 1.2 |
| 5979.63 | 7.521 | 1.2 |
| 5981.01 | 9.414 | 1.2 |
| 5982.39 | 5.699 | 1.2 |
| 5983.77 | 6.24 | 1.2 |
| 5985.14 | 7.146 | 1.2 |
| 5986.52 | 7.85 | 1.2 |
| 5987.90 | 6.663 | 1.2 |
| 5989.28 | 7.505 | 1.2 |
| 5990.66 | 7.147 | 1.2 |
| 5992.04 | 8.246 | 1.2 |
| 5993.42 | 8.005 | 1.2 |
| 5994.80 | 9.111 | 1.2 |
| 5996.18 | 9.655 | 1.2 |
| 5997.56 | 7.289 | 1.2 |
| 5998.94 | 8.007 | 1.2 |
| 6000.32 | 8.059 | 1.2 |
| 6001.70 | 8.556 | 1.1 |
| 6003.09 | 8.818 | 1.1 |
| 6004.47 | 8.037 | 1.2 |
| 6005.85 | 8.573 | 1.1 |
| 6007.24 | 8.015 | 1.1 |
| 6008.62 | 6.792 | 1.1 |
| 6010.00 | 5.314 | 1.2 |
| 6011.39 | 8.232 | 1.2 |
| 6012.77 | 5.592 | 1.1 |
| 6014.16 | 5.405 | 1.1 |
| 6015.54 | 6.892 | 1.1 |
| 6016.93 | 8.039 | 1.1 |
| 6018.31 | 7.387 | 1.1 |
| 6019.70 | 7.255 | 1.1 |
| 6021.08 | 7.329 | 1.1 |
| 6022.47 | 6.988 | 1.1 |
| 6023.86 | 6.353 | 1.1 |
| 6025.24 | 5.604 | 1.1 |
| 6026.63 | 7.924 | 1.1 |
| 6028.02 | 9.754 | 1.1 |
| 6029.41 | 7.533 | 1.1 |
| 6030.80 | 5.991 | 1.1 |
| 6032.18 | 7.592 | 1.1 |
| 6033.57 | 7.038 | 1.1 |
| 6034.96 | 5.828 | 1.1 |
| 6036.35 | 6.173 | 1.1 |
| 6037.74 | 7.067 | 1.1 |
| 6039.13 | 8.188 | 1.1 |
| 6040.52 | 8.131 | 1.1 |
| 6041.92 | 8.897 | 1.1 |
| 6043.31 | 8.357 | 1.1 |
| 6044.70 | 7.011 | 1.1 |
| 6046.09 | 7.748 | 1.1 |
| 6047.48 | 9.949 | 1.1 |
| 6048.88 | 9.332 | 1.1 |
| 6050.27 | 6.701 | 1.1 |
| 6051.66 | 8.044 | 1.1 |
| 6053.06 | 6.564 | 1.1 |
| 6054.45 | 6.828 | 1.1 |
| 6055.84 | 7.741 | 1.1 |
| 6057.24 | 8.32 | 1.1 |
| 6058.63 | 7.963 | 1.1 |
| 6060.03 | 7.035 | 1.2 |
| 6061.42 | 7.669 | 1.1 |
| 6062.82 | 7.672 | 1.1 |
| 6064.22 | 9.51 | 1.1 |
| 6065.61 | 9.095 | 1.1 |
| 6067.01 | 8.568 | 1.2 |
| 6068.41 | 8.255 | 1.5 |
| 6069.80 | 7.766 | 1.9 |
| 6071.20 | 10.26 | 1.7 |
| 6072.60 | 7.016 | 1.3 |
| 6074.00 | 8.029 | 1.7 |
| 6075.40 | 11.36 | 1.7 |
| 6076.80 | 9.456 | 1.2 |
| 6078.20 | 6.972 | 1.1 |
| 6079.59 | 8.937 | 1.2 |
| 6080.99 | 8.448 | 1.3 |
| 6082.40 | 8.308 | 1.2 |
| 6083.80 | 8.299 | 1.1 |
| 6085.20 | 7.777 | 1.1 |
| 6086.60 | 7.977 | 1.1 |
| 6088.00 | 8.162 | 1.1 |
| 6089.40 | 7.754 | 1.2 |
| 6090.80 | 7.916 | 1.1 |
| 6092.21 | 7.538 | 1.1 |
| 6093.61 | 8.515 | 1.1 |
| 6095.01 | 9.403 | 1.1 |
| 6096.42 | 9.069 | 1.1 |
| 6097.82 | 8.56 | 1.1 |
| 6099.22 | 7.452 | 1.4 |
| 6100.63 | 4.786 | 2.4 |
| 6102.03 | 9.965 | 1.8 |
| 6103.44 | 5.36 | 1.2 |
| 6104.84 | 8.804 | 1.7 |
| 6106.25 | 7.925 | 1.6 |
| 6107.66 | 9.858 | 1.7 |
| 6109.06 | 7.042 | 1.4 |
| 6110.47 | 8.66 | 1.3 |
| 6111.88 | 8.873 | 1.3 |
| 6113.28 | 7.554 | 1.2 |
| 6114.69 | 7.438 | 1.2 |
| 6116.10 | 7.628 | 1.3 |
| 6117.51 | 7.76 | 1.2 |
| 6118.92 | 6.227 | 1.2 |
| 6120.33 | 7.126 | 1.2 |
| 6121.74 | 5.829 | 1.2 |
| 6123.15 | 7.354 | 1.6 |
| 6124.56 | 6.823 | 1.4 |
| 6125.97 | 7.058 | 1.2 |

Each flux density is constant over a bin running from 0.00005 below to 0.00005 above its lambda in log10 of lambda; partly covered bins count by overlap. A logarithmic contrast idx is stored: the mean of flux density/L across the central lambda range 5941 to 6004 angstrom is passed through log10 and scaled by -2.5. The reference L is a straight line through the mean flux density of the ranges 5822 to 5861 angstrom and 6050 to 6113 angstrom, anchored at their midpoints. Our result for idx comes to 0.06 mag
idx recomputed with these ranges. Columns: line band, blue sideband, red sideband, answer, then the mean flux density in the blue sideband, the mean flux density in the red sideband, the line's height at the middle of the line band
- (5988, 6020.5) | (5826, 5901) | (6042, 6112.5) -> 0.07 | 8.01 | 8.18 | 8.12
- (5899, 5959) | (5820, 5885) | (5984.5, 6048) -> 0.05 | 8.27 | 7.54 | 7.93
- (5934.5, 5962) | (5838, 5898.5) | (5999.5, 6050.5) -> 0.02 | 7.97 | 7.48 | 7.72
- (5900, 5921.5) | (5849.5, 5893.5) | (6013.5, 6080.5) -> 0.07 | 7.88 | 7.79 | 7.86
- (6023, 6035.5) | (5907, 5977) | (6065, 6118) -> 0.13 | 7.65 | 8.22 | 7.98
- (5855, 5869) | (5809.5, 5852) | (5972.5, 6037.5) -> 0.13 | 8.6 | 7.44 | 8.39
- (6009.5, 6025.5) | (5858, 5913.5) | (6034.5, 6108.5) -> 0.18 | 7.69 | 8.09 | 7.97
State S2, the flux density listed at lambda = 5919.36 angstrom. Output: 7.767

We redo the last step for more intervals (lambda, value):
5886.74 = 6.001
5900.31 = 7.347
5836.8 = 9.169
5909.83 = 5.67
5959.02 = 5.196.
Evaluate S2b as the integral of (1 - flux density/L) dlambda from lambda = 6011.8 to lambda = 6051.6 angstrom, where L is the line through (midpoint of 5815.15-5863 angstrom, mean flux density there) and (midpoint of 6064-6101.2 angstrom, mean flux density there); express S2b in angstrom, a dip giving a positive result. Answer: 4.5 angstrom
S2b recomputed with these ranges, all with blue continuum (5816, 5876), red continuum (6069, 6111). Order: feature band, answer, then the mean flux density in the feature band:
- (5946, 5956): 1.3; 7.15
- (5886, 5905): 1.7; 7.44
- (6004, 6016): 1.8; 6.97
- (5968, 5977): 0.5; 7.79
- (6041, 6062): 0.9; 7.88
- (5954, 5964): 0.6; 7.74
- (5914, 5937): 1.3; 7.72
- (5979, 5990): 1.3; 7.25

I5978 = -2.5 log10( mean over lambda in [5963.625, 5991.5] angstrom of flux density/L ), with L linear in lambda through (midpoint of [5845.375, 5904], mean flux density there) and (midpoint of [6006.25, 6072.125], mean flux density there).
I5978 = 0.02 mag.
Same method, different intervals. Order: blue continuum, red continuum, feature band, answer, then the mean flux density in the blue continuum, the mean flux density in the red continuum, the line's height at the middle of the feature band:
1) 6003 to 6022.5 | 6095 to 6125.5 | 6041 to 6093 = -0.102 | 7.21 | 7.66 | 7.46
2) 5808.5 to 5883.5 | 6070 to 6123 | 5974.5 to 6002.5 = 0.054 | 8.3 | 8.04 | 8.16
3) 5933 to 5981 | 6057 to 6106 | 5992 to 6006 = -0.068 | 7.72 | 8.22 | 7.89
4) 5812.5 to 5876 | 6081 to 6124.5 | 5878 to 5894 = 0.044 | 8.2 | 7.82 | 8.14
